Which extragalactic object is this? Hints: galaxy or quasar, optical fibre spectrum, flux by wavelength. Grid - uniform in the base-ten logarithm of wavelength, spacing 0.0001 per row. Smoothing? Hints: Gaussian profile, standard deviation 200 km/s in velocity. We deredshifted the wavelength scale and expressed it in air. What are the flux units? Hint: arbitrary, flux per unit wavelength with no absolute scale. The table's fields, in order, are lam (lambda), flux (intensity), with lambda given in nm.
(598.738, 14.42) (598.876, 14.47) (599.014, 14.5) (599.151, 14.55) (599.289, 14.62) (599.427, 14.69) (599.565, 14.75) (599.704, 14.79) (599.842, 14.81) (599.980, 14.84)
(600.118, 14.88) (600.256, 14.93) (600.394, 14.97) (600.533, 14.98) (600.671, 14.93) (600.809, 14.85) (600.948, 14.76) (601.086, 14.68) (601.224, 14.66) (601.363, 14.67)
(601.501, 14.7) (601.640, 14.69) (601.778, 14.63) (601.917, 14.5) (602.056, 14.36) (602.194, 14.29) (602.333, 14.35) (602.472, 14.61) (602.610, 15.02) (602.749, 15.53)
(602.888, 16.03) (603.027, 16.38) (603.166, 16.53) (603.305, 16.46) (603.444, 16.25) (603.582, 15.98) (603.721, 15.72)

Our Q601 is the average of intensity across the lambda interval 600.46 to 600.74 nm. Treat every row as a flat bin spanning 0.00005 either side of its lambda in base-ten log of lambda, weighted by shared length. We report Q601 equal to 14.9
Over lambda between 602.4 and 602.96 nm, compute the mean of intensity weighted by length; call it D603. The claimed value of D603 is 15.3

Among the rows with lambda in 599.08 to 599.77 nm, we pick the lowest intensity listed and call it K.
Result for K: 14.55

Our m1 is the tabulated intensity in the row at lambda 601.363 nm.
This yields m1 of 14.67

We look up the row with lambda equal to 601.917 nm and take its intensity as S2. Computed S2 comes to 14.5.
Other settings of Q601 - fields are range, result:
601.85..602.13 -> 14.4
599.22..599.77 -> 14.7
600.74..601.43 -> 14.7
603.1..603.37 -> 16.5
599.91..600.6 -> 14.9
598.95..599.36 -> 14.6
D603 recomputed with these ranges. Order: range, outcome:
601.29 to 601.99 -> 14.6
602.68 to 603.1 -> 16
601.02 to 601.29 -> 14.7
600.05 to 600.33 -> 14.9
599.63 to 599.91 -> 14.8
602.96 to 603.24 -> 16.4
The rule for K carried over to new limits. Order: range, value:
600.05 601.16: 14.68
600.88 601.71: 14.66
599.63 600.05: 14.79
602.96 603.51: 16.25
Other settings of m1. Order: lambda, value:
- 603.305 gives 16.46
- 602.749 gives 15.53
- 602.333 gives 14.35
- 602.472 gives 14.61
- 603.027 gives 16.38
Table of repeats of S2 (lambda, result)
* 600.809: 14.85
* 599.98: 14.84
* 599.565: 14.75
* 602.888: 16.03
